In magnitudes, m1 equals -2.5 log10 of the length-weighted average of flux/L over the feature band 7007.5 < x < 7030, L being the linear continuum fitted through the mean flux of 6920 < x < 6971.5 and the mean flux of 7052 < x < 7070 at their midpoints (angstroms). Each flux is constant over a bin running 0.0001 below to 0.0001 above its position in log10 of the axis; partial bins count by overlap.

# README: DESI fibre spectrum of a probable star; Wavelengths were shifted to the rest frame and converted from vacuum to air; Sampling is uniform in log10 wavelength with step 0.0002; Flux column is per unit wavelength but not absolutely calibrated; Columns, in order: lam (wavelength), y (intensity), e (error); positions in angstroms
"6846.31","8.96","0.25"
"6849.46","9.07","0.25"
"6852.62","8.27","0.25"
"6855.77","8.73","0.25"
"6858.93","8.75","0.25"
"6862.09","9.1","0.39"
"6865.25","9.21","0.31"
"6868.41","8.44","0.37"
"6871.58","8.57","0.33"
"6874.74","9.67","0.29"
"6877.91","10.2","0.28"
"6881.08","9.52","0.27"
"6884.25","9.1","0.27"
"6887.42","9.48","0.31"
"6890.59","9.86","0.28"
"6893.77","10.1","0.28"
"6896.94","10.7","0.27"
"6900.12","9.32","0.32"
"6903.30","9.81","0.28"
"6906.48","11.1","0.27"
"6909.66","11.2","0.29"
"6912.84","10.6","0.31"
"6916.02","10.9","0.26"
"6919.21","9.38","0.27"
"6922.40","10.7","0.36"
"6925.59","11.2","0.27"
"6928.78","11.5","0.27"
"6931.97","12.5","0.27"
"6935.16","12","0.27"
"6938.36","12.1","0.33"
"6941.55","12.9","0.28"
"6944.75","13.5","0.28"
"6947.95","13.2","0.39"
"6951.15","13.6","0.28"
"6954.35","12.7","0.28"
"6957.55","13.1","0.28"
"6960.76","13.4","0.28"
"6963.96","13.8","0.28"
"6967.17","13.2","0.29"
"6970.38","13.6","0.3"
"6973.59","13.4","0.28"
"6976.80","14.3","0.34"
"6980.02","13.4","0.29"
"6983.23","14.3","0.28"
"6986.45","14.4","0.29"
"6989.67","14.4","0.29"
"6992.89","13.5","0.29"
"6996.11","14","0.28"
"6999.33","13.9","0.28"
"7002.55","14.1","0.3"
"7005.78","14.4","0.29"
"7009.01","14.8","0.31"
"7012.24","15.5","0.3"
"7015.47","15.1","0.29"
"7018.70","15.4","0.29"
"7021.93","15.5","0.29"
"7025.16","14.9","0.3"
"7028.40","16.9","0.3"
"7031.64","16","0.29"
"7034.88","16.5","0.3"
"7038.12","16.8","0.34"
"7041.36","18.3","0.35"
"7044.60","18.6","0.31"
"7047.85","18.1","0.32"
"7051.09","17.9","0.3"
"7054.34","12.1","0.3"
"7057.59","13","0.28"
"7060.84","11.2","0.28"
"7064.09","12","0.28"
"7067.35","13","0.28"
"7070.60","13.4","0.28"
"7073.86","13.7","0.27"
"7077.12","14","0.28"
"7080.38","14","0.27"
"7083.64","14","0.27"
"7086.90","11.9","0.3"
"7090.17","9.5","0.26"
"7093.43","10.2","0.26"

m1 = -0.22 mag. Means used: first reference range 12.6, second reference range 12.5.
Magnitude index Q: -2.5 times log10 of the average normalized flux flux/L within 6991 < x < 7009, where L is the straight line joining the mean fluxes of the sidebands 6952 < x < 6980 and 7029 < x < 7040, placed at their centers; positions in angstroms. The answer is 0.068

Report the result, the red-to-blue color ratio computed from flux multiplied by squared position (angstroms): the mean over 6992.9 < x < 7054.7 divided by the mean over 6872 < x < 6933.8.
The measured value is 1.58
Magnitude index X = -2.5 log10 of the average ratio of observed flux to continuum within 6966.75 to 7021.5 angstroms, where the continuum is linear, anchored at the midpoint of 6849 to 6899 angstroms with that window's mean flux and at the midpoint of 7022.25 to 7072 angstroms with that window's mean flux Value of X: -0.065 mag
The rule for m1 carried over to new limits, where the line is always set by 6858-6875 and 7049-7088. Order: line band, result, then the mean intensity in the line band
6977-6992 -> -0.22 mag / 14.1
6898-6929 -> -0.06 mag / 10.5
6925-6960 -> -0.19 mag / 12.6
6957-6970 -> -0.21 mag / 13.4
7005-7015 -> -0.23 mag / 15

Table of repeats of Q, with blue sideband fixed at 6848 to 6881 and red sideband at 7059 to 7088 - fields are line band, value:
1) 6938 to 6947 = -0.23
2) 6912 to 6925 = -0.04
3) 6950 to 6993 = -0.23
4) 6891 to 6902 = -0.04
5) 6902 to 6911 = -0.09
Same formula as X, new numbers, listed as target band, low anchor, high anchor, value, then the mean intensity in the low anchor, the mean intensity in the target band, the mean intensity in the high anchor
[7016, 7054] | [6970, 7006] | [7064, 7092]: -0.23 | 14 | 16.6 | 12.9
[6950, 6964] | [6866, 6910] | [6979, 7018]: -0.05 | 9.74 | 13.3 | 14.4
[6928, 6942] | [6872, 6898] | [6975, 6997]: -0.03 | 9.76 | 12.2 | 14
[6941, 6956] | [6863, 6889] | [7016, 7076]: -0.12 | 9.27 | 13.2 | 15.2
